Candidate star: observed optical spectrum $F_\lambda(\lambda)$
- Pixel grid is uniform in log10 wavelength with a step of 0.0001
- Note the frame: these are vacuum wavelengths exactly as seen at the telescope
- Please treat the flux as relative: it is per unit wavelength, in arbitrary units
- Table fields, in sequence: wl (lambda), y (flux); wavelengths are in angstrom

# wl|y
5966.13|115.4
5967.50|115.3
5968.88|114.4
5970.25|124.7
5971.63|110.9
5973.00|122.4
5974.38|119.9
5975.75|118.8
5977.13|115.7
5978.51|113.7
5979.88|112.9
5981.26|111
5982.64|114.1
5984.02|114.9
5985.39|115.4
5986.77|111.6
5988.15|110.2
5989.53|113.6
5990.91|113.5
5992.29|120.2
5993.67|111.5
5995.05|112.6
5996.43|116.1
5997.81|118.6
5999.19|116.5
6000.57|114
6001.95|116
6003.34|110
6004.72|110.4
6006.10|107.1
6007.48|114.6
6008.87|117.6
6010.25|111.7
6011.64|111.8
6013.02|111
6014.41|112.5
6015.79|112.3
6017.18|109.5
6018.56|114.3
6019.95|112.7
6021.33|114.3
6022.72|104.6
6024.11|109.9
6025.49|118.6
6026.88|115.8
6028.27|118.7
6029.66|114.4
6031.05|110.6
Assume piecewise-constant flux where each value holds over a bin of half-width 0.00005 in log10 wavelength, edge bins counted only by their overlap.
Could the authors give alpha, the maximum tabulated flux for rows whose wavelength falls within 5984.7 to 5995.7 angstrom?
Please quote 120.2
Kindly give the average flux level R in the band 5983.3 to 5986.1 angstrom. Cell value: 115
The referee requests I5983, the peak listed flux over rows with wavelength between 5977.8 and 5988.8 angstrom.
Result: 115.4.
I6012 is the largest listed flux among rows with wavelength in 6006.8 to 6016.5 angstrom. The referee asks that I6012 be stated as 117.6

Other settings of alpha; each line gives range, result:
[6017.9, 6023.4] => 114.3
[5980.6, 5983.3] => 114.1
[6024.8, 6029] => 118.7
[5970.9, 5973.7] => 122.4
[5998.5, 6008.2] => 116.5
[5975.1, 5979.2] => 118.8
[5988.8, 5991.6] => 113.6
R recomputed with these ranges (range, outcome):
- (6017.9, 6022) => 114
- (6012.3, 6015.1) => 112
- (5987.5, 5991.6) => 112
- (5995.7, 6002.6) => 116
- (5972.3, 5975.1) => 121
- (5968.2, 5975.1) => 119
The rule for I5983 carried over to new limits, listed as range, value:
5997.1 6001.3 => 118.6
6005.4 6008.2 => 114.6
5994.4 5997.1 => 116.1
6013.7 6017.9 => 112.5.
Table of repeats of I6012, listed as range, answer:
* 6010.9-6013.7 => 111.8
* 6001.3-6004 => 116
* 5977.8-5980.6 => 113.7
